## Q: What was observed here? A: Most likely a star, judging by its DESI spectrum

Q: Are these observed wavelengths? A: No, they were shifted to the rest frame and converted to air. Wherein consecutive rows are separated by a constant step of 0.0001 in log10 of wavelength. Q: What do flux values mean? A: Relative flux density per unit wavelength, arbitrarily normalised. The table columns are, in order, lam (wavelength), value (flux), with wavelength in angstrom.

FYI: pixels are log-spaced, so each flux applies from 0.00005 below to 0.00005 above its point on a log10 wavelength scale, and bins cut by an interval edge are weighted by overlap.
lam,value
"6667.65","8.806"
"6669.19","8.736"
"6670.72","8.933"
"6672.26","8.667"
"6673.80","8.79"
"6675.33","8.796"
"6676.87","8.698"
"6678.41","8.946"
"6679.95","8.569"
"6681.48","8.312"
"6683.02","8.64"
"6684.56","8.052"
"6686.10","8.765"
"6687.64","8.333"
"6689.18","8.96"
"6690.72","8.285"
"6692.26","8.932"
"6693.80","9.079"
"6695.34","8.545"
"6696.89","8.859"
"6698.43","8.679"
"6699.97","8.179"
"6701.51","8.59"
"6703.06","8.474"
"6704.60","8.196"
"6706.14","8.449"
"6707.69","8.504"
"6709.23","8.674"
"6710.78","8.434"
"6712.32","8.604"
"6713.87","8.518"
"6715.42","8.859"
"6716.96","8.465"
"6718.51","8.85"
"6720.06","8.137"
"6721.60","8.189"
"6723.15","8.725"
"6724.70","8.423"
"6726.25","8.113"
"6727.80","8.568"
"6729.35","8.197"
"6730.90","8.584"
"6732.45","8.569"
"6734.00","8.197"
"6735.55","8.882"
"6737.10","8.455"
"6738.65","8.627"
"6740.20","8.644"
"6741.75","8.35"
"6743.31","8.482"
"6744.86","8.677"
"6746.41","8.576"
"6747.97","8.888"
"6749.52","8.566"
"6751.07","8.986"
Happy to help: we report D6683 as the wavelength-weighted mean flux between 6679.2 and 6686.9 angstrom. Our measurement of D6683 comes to 8.47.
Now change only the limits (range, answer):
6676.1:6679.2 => 8.8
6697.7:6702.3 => 8.48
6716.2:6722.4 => 8.41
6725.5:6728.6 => 8.34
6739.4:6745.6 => 8.54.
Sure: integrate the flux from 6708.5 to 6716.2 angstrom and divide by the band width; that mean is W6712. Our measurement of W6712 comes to 8.62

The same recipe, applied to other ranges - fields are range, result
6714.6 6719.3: 8.71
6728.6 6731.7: 8.39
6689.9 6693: 8.61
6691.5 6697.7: 8.85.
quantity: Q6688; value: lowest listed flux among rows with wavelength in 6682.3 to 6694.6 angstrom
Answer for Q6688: 8.052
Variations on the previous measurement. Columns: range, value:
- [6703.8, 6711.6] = 8.196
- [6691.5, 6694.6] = 8.932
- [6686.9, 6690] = 8.333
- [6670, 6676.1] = 8.667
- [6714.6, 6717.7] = 8.465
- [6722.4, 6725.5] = 8.423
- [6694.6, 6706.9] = 8.179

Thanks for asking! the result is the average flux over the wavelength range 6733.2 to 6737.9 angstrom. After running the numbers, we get 8.52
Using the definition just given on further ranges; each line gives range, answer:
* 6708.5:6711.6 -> 8.55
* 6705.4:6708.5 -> 8.48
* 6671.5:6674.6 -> 8.74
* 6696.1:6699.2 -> 8.75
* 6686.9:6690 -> 8.65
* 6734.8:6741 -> 8.66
